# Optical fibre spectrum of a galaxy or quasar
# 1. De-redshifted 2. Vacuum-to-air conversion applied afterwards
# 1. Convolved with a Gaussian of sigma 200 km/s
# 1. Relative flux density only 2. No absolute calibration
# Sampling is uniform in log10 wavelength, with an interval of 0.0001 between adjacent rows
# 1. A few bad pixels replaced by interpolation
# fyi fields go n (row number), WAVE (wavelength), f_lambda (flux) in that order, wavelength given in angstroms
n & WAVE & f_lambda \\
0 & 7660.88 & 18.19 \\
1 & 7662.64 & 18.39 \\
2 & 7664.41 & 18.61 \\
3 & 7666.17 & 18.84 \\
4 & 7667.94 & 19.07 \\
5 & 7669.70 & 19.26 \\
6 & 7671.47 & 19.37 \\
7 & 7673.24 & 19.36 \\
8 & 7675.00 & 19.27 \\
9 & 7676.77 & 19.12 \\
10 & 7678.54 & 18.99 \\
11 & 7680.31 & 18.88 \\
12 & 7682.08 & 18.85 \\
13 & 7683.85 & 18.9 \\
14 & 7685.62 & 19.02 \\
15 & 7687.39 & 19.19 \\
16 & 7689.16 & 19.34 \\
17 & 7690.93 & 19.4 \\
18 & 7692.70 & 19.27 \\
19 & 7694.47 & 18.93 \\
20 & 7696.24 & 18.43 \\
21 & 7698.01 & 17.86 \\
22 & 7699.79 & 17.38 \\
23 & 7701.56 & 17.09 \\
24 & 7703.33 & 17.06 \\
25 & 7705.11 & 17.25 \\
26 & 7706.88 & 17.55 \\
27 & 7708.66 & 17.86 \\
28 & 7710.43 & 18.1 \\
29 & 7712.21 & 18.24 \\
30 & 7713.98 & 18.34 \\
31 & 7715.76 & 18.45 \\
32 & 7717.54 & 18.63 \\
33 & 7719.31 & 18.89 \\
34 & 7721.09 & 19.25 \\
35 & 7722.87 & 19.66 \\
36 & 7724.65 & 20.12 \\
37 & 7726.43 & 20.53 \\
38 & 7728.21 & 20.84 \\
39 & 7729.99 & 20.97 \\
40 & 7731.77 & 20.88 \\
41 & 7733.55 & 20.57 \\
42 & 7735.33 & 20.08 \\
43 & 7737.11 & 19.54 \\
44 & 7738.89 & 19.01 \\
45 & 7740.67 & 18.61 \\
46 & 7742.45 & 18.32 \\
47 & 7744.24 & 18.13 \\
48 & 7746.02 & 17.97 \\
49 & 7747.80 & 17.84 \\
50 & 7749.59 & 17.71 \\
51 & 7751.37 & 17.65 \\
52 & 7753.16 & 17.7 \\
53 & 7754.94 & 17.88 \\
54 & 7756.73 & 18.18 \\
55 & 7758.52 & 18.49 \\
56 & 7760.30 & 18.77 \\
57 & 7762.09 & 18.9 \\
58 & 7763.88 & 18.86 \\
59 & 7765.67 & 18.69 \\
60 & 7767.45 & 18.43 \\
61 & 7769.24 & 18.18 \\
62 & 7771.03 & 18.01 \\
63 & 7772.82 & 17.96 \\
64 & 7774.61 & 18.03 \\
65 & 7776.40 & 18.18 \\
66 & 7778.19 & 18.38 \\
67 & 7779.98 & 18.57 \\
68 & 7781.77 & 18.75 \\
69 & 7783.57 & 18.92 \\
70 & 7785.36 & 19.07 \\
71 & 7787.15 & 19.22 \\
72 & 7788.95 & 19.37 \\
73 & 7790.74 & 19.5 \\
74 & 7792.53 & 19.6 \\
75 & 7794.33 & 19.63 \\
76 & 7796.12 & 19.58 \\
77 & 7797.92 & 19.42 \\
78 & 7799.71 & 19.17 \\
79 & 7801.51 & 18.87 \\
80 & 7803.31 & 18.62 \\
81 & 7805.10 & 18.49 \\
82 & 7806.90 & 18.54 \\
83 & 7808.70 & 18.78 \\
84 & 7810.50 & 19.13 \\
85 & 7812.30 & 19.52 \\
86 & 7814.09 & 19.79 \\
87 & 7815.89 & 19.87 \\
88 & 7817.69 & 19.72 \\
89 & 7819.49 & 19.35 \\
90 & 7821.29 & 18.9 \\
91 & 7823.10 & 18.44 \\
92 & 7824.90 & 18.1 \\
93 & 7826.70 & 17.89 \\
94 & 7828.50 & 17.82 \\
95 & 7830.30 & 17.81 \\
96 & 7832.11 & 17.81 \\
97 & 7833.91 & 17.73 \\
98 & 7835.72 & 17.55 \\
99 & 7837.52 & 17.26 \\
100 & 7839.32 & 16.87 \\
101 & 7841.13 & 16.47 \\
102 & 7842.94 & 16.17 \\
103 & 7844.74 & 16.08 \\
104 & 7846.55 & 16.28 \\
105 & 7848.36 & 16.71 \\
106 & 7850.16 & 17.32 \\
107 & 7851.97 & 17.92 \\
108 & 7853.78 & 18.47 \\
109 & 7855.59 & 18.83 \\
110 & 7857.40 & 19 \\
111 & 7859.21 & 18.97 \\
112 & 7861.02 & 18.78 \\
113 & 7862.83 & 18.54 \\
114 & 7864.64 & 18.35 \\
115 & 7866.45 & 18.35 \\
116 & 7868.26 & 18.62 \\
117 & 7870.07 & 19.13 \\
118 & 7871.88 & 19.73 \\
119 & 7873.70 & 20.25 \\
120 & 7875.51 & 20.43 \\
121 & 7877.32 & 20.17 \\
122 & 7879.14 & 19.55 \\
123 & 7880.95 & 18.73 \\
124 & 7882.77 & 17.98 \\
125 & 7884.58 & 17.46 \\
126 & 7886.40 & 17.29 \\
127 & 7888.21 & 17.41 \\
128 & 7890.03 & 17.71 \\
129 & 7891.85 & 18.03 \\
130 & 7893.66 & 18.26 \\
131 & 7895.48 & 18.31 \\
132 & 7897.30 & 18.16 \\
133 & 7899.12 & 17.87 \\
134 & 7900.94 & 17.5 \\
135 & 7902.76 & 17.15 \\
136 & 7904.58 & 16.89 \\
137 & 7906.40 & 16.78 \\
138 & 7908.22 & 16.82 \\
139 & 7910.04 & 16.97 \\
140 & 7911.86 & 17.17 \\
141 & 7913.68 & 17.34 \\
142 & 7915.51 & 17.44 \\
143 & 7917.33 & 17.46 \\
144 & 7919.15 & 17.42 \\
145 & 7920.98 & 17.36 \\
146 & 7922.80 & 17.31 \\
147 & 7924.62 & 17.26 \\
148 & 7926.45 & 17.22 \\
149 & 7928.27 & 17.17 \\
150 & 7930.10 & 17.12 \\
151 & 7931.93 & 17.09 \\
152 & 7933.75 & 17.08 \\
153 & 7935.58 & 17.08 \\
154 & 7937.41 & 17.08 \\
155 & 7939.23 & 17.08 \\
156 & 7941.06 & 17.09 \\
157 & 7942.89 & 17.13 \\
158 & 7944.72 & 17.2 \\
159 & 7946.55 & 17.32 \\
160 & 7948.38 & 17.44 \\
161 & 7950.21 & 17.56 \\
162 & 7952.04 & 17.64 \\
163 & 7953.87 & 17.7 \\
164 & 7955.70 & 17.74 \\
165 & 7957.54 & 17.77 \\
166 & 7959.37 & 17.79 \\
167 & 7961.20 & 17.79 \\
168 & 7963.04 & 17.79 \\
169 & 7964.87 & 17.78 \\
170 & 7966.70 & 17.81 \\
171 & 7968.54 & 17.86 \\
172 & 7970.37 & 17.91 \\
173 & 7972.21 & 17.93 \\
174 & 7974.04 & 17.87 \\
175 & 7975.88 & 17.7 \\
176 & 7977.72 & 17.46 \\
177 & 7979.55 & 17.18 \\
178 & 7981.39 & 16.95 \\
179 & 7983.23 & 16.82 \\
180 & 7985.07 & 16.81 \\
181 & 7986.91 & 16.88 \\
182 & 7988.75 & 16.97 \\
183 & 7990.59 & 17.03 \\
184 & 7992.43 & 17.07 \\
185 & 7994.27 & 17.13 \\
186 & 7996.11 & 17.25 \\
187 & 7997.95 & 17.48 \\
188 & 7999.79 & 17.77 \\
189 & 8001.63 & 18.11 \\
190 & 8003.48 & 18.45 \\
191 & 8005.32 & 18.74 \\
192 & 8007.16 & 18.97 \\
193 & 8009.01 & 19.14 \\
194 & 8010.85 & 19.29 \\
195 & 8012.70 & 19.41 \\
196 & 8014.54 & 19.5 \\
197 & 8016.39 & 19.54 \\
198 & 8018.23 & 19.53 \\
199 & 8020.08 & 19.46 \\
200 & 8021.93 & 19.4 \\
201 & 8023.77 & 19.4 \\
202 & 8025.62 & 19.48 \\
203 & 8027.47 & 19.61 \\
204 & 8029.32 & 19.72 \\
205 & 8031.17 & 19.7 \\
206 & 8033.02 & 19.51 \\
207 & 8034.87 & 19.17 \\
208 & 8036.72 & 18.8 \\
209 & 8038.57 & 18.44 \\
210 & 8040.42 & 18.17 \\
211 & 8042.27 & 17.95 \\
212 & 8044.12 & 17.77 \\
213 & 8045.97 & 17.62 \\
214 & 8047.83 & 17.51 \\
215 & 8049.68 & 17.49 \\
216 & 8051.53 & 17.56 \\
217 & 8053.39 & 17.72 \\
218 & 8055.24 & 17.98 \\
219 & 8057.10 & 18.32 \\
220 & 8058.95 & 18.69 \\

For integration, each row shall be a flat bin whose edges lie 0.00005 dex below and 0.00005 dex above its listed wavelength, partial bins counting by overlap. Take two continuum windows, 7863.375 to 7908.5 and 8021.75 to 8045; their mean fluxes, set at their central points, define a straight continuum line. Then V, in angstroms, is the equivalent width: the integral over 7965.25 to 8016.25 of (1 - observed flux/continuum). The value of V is 2.6 angstroms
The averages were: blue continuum 18.3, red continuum 19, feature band 17.9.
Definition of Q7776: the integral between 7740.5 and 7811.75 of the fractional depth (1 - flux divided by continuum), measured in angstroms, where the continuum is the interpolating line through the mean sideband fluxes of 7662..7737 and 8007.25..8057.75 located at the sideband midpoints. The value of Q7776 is 1.2 angstroms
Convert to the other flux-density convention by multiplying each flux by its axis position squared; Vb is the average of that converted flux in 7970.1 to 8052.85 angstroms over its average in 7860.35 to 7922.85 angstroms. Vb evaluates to 1.04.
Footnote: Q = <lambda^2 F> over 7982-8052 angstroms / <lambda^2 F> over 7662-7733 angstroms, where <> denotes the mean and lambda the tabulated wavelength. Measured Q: 1.1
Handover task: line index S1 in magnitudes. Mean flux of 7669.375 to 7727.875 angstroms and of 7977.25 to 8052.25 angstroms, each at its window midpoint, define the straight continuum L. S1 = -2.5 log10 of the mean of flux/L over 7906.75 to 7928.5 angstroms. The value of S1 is 0.07 mag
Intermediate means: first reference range 18.7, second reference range 18.3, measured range 17.2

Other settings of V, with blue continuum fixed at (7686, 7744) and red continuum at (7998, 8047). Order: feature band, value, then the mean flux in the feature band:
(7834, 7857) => 2.1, 17.2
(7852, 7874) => 0.1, 18.8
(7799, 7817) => -0.2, 19.1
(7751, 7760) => 0.4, 18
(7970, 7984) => 1.1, 17.5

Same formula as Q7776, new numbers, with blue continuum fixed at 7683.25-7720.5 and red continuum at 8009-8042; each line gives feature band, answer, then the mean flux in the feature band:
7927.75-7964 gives 3.2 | 17.4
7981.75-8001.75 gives 2.1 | 17.2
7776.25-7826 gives -1.2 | 19.1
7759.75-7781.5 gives 0.1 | 18.4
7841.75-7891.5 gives 1.4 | 18.3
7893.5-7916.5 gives 1.8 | 17.4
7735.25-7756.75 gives 0.2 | 18.3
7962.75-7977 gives 1.0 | 17.8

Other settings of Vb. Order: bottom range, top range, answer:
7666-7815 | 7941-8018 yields 1.01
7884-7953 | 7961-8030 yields 1.07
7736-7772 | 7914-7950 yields 0.98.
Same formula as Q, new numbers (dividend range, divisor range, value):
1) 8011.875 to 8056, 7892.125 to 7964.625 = 1.11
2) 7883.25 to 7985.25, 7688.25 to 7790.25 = 0.98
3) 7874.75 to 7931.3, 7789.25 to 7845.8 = 0.98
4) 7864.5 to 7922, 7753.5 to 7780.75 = 1.02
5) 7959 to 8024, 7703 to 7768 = 1.03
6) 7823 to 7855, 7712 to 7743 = 0.91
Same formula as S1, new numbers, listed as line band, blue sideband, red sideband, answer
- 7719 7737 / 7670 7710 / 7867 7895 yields -0.089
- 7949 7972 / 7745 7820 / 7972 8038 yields 0.041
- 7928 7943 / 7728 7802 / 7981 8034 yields 0.091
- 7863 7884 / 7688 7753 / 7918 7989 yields -0.076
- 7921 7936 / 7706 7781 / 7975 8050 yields 0.077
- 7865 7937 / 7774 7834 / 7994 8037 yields 0.061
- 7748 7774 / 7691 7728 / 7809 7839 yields 0.017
